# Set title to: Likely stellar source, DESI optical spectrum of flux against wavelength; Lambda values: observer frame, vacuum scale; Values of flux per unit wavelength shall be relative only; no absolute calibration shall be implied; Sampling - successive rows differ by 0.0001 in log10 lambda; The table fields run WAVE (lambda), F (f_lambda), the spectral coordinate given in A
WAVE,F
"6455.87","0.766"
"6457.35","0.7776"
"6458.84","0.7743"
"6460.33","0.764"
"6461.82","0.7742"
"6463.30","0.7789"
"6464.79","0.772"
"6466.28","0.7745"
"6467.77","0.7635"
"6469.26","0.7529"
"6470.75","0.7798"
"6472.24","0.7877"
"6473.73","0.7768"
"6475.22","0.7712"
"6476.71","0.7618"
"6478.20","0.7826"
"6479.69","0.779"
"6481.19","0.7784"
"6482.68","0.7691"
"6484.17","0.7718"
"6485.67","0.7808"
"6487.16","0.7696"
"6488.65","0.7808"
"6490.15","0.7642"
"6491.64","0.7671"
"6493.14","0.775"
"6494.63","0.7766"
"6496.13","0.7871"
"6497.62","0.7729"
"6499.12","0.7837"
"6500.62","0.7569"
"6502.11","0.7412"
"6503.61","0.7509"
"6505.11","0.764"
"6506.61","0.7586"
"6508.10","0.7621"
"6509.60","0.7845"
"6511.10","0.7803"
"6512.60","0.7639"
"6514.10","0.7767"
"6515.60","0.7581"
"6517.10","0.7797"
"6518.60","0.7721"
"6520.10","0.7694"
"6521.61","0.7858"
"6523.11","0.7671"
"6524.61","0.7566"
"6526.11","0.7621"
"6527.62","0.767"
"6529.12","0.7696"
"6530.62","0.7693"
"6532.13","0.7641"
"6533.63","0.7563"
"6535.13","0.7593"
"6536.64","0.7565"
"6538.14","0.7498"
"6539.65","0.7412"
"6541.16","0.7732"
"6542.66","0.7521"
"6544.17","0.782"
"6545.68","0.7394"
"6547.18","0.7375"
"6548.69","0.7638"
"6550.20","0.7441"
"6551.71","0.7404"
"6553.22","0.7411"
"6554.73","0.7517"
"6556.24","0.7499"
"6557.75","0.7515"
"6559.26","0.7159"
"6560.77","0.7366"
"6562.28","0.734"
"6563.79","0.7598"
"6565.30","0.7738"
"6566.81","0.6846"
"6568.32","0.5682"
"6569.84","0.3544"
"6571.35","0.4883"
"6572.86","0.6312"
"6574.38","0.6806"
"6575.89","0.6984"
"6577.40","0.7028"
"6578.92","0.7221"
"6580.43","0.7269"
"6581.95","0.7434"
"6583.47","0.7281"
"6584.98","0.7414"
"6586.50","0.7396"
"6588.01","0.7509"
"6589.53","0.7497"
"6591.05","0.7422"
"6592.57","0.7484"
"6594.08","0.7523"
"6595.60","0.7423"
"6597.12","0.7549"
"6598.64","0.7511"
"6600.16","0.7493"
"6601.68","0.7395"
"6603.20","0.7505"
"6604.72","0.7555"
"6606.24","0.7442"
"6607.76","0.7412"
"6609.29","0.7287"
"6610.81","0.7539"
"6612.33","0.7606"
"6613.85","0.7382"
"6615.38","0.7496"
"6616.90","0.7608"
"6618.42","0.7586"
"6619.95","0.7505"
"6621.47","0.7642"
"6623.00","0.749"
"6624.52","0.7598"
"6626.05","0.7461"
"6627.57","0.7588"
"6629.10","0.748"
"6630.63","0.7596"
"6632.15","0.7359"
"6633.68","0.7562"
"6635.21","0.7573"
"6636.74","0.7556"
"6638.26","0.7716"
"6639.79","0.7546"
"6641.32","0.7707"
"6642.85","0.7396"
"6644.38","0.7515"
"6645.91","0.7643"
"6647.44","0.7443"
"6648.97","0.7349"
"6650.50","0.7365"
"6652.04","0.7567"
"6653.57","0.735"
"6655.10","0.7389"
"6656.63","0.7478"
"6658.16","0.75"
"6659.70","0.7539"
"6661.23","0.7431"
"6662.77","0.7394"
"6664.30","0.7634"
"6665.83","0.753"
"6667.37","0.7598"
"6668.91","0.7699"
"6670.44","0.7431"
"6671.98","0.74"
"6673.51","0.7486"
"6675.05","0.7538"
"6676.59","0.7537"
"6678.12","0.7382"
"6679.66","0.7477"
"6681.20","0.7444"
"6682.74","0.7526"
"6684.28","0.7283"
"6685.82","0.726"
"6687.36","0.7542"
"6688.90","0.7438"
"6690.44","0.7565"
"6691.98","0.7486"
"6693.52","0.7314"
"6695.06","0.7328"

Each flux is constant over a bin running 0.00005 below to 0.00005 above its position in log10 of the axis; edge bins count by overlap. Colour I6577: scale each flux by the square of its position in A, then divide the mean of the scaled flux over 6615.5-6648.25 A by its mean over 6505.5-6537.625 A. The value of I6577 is 1.0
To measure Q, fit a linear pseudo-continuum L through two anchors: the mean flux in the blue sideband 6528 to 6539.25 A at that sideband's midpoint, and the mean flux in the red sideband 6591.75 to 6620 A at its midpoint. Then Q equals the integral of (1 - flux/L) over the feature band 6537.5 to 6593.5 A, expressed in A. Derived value 3.0 A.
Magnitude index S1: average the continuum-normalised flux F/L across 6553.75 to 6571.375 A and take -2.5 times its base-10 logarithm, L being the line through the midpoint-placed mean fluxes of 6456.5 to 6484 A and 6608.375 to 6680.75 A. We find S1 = 0.12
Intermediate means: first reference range 0.773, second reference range 0.751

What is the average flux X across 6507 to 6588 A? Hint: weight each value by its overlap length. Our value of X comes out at 0.732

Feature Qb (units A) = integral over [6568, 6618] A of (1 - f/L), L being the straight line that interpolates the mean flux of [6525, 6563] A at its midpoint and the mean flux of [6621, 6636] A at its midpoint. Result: 2.6 A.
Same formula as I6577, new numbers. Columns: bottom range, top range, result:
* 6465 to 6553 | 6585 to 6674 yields 1.02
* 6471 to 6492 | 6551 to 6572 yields 0.90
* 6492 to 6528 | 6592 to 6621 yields 1.00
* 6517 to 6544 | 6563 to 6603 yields 0.93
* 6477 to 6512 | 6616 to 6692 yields 1.02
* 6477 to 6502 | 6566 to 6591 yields 0.89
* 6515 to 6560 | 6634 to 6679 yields 1.03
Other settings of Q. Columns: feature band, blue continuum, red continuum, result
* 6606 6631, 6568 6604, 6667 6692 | -1.2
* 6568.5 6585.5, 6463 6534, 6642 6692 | 2.4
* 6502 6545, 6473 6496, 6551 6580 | -2.0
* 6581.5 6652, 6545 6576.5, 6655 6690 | -2.9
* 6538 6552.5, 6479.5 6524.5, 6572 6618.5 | 0.0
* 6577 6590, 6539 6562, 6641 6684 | 0.2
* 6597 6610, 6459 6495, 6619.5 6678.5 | 0.2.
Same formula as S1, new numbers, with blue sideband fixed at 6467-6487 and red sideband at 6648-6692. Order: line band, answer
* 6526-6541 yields 0.008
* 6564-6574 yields 0.264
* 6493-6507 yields 0.005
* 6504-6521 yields -0.001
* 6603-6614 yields 0.012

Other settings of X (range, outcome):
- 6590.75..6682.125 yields 0.75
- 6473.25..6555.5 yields 0.765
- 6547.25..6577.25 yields 0.689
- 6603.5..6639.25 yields 0.752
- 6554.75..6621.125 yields 0.719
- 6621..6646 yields 0.755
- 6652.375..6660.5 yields 0.746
